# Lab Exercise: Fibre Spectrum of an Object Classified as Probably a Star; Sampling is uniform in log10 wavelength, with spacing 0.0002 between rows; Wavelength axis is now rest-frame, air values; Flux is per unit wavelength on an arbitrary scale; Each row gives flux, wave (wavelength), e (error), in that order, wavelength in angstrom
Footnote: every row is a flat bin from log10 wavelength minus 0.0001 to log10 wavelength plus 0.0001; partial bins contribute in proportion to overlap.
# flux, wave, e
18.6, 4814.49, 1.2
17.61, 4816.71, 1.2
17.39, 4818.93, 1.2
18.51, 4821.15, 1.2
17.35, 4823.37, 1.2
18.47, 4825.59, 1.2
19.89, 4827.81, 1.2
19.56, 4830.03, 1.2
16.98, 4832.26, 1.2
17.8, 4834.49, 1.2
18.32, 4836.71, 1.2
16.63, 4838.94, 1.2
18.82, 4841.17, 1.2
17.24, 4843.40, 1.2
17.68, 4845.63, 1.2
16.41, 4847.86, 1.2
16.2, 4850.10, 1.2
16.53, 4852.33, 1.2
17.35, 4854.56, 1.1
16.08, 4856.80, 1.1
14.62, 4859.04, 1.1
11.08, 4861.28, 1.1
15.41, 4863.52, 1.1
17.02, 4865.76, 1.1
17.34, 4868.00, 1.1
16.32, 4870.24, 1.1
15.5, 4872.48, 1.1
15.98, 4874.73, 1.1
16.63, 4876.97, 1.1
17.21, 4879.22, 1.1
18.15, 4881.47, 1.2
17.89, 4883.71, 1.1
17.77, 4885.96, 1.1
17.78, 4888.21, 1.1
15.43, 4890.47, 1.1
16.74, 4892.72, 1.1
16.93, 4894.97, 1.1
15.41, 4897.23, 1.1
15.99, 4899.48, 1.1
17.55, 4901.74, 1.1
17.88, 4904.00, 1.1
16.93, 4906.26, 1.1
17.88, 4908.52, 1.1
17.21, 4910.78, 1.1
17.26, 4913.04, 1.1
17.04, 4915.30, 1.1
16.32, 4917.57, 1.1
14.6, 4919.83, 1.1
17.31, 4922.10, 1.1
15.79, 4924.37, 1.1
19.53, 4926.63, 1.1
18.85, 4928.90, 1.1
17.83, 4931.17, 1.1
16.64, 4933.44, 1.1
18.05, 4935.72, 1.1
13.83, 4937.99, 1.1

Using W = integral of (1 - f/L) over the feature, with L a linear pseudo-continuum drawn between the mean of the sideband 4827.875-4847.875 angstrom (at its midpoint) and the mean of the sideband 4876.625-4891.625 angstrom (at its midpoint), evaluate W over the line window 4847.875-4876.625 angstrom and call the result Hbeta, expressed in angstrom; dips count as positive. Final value 2.9 angstrom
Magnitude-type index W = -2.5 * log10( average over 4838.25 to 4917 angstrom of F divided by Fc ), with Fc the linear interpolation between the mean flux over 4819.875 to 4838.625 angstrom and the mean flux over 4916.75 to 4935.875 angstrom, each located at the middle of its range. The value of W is 0.07 mag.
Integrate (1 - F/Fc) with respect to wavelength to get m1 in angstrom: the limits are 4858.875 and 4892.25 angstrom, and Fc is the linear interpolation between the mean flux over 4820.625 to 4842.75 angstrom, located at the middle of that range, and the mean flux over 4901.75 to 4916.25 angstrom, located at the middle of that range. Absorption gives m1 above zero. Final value 2.6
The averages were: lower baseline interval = 18.2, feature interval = 16.3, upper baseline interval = 17.4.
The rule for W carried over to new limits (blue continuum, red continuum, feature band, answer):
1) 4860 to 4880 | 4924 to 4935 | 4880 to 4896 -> -0.05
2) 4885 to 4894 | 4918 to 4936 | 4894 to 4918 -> 0.01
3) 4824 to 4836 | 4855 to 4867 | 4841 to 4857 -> -0.04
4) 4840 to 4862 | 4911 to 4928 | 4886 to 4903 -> 0.00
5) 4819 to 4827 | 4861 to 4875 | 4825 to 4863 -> 0.00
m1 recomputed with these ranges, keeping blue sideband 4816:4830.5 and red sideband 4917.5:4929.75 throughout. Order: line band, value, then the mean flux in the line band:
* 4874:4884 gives 0.29 angstrom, 17.2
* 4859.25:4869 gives 1.49 angstrom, 15.1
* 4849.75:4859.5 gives 0.93 angstrom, 16.3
